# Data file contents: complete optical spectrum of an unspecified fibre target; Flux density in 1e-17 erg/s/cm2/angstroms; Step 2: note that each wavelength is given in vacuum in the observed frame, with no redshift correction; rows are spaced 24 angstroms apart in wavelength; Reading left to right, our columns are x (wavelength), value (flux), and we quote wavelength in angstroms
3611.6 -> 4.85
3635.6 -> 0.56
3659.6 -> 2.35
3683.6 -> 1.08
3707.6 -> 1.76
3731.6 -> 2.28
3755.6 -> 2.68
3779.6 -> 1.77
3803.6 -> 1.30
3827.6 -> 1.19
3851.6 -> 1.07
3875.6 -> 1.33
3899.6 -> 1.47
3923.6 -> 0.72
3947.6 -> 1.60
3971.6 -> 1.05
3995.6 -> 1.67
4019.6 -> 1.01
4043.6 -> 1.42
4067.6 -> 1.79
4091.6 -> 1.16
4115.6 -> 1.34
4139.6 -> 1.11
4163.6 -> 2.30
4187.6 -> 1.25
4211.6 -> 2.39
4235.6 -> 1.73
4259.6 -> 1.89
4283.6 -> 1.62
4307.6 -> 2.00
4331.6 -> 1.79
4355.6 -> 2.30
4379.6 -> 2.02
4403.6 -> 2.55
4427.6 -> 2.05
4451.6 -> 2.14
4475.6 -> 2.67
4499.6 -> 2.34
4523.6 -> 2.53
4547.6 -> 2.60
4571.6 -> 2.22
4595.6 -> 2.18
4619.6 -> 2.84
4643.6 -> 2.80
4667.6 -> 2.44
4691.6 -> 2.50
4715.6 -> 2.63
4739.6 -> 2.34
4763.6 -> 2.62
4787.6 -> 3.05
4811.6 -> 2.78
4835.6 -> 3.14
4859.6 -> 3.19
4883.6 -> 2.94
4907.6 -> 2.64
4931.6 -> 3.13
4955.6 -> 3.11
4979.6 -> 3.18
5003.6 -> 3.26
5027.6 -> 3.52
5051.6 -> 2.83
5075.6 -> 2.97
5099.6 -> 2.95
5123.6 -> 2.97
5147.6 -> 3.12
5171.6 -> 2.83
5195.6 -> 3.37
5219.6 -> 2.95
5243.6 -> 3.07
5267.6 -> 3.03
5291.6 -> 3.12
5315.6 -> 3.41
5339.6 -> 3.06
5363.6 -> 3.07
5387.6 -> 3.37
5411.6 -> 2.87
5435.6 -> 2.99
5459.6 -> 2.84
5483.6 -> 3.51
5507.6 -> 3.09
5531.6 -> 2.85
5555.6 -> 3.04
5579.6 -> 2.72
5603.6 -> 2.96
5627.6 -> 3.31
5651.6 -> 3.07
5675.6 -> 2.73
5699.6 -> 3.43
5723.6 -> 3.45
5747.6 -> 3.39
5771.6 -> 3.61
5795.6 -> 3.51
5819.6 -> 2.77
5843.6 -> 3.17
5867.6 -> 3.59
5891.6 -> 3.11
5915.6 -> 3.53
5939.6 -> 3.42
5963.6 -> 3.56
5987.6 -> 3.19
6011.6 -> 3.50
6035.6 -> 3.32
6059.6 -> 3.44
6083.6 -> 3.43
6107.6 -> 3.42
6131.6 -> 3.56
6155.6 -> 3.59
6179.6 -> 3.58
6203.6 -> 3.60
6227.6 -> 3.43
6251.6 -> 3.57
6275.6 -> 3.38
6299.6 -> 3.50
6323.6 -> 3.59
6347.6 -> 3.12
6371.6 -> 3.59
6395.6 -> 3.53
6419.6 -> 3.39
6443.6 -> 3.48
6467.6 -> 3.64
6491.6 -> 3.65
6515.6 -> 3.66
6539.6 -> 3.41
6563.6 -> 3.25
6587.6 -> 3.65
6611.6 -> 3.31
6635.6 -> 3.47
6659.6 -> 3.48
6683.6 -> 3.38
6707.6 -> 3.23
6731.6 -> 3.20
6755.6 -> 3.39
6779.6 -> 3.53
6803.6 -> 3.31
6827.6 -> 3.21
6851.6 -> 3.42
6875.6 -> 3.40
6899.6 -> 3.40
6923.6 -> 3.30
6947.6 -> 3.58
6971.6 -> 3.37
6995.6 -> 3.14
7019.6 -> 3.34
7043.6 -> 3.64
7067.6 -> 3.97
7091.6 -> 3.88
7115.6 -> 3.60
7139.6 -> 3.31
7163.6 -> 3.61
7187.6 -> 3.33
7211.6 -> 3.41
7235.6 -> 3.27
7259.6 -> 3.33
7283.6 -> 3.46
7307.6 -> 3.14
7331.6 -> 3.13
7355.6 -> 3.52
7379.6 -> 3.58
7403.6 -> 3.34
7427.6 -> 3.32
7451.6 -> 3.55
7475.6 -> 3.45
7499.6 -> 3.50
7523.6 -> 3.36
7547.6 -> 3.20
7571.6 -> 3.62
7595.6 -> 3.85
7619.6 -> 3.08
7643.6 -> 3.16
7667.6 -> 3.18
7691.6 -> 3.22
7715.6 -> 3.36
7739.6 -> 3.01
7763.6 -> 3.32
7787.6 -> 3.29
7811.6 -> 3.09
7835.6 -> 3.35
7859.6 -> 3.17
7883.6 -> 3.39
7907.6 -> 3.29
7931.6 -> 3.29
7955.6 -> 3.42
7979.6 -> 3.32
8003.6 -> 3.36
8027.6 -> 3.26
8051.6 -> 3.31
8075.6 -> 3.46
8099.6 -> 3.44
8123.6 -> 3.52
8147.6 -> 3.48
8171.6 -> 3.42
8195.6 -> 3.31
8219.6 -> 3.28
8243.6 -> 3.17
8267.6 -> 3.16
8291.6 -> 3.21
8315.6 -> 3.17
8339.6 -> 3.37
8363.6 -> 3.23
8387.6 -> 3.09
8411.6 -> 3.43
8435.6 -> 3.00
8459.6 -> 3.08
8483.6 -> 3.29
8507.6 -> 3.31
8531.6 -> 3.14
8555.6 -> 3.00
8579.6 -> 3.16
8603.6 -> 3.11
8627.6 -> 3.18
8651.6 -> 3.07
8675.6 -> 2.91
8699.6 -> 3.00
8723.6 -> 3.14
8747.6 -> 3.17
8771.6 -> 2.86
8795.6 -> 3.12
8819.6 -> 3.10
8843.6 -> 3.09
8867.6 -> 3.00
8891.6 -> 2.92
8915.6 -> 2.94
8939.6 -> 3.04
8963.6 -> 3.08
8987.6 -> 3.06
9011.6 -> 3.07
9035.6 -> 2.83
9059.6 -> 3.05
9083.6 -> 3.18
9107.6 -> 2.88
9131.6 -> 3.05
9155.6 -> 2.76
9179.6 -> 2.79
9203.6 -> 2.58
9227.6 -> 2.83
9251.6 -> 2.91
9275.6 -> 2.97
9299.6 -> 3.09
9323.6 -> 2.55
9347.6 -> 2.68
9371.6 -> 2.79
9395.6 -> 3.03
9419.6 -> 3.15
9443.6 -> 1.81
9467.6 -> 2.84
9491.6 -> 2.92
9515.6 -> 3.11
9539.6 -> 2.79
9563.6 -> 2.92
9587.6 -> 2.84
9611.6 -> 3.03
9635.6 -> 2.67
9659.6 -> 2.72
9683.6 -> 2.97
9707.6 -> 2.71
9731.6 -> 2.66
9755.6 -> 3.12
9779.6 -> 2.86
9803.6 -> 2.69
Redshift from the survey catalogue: 0.076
